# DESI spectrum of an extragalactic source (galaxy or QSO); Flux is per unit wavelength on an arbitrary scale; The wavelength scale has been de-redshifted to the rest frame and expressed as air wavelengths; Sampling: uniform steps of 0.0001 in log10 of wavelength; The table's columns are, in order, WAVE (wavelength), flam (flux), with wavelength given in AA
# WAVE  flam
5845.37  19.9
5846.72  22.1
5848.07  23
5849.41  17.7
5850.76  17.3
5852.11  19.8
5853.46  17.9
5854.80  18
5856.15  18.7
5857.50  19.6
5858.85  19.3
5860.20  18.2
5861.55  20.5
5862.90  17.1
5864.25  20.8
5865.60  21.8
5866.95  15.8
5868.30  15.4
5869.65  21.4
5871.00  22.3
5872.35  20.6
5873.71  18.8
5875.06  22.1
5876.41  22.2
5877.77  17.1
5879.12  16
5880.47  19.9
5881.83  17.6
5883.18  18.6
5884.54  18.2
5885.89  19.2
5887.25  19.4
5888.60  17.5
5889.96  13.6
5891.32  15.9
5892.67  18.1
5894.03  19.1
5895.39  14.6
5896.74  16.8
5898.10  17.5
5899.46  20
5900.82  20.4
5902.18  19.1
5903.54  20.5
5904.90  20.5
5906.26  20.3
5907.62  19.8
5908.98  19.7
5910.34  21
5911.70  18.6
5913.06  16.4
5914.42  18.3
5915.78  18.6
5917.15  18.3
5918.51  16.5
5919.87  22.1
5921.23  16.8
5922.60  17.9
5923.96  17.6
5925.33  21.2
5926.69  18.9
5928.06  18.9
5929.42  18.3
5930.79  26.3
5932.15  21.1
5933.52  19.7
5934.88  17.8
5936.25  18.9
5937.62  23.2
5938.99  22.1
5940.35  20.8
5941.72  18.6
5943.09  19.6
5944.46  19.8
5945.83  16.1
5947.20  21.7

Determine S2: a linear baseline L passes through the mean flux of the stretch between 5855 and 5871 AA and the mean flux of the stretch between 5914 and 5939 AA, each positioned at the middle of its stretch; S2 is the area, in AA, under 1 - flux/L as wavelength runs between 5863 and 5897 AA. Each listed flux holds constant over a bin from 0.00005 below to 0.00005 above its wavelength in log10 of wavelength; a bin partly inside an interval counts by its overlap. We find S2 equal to 1.2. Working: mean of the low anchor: 19.1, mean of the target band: 18.5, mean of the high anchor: 19.5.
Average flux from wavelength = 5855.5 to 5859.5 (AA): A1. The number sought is 19.2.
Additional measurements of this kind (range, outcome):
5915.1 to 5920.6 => 18.9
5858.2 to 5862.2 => 19.3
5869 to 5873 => 21.5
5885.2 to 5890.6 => 17.5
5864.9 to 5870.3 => 18.6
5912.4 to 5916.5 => 17.8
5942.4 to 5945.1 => 19.7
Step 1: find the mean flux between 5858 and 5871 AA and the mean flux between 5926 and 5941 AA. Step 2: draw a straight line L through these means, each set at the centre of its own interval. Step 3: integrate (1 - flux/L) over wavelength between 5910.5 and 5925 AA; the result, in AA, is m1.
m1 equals 1.39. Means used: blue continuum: 19.1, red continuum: 20.6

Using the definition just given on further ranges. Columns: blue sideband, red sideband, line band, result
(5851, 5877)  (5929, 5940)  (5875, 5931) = 4.4 AA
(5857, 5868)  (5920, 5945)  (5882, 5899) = 1.7 AA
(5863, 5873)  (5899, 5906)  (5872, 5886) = 0.5 AA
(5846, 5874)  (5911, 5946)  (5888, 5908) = 1.2 AA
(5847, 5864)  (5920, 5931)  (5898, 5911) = -0.5 AA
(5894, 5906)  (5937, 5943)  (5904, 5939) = 0.8 AA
